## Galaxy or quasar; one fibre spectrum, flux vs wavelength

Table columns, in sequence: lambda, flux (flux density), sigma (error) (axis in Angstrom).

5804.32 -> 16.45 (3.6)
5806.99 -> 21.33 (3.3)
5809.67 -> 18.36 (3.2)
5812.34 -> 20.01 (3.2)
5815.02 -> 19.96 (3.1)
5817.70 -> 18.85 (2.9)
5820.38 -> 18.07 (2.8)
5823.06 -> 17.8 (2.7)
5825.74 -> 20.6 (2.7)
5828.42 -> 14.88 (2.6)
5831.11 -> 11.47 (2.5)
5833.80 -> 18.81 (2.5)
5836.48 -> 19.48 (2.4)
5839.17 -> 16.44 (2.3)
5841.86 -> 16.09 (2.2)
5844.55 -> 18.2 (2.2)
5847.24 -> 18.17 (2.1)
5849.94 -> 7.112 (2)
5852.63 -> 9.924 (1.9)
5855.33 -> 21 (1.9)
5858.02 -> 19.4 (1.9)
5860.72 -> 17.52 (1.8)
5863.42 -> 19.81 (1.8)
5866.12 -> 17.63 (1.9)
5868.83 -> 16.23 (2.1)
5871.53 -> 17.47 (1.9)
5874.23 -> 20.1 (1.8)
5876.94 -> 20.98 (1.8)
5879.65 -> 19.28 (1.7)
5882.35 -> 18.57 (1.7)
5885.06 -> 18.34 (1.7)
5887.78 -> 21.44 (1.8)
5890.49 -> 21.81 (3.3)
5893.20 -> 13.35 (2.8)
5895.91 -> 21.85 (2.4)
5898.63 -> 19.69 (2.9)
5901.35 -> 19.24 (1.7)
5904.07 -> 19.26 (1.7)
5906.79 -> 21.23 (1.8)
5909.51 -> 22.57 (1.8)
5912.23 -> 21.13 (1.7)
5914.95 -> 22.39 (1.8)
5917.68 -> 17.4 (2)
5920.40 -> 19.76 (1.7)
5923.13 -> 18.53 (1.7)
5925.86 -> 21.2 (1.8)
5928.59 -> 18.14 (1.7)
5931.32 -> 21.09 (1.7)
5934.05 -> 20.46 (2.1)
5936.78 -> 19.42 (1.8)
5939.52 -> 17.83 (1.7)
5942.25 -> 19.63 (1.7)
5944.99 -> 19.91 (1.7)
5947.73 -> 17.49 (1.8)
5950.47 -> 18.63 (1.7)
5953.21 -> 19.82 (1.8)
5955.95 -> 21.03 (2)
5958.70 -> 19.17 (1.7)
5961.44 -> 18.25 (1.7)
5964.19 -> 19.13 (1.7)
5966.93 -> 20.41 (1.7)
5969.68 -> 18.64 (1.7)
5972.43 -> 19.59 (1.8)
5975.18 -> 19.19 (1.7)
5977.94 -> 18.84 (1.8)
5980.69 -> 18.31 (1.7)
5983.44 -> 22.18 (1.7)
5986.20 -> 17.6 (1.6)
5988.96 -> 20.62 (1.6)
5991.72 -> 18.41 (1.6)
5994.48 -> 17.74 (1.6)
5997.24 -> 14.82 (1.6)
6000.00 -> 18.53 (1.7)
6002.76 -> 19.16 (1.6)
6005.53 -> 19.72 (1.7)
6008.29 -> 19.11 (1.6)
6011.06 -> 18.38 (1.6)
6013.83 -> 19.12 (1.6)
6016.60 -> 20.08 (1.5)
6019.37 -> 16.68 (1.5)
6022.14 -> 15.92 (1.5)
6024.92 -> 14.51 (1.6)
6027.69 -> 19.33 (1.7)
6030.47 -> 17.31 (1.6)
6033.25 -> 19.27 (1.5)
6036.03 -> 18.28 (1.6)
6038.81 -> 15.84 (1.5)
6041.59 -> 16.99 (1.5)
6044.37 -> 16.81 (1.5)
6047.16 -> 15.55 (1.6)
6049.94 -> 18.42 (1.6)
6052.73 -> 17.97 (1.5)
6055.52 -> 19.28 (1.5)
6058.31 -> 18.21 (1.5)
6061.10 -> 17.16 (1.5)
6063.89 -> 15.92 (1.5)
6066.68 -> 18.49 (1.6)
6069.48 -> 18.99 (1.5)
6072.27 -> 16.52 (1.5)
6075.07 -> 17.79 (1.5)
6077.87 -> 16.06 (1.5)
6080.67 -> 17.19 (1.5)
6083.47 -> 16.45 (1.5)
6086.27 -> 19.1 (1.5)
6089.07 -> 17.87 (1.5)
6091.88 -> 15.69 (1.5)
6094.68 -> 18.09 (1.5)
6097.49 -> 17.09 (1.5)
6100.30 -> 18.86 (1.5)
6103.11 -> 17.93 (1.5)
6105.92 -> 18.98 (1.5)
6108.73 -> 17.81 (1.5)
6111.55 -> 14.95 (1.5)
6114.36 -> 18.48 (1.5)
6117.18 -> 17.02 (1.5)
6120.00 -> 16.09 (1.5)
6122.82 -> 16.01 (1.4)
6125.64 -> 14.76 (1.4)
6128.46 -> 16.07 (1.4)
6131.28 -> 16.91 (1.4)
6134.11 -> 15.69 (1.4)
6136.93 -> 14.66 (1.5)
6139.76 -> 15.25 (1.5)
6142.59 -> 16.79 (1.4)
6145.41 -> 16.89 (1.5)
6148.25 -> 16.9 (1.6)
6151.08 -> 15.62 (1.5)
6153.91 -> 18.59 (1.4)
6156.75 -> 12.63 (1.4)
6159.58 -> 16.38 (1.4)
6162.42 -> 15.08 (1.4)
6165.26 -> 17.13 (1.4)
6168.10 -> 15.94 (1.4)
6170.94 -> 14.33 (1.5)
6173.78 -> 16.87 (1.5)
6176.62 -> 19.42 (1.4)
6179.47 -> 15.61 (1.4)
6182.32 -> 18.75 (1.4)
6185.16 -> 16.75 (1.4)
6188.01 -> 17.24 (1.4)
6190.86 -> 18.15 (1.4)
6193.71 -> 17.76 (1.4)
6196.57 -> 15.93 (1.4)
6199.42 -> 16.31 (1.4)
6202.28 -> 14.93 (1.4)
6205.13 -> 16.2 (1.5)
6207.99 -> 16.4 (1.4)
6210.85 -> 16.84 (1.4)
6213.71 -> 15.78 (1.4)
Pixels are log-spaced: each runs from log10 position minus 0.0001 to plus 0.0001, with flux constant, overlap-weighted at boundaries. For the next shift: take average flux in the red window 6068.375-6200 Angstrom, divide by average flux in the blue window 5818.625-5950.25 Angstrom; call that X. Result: 0.91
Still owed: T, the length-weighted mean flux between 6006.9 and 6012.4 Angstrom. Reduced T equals 18.8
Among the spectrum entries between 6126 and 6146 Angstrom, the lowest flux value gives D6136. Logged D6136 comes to 14.66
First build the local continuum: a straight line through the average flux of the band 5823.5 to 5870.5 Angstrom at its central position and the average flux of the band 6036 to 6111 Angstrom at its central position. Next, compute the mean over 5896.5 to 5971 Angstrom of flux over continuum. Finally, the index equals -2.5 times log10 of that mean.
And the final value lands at -0.162 mag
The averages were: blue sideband 16.7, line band 19.7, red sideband 17.5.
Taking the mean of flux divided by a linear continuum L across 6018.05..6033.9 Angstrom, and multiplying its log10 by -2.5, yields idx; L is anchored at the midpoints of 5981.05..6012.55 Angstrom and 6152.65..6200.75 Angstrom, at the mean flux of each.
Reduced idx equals 0.08 mag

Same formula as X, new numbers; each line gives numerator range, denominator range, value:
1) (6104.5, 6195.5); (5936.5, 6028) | 0.88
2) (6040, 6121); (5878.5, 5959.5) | 0.89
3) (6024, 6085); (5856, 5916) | 0.89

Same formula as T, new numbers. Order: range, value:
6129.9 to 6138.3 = 15.8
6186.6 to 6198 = 17.3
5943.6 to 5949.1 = 18.7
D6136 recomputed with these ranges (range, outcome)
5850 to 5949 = 9.924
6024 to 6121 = 14.51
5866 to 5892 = 16.23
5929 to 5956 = 17.49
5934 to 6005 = 14.82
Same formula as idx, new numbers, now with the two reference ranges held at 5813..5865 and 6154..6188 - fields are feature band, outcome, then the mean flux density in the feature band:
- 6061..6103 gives -0.06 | 17.4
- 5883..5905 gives -0.14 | 19.3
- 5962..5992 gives -0.15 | 19.4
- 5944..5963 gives -0.14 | 19.2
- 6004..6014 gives -0.14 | 19.1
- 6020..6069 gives -0.05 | 17.4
